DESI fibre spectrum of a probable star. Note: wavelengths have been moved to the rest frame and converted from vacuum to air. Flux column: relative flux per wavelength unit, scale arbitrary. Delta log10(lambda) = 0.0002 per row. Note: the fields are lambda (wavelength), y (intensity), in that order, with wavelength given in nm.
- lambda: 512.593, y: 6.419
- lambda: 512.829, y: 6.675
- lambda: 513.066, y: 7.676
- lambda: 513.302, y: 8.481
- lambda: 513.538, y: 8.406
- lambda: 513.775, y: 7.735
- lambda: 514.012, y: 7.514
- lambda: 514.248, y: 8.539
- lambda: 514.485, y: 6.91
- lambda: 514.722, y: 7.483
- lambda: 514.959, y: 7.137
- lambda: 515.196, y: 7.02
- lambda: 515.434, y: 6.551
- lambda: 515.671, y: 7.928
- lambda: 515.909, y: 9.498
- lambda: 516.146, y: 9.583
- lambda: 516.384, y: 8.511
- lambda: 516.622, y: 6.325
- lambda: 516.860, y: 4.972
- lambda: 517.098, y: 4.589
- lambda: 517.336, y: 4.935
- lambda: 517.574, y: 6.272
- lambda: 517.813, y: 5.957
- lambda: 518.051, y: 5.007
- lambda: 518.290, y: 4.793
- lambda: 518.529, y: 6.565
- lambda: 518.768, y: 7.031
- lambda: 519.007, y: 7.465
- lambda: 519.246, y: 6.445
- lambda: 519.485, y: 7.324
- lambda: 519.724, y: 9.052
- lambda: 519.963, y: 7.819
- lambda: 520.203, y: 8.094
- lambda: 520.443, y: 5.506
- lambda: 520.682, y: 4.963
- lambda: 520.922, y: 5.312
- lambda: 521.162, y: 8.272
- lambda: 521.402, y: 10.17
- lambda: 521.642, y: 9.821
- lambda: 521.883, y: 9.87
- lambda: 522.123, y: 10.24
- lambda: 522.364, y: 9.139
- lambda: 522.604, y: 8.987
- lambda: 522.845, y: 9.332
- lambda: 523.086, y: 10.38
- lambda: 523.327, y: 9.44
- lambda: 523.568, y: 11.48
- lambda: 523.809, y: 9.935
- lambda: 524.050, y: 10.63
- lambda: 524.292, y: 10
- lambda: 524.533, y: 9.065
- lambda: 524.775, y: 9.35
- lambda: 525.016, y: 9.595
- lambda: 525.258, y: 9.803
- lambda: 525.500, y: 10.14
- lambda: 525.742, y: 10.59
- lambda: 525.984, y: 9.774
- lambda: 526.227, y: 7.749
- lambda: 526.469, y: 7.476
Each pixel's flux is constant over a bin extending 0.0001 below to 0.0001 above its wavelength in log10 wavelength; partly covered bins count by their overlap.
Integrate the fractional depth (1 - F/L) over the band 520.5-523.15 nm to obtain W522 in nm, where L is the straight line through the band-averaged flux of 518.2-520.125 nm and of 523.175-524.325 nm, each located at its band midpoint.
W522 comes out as 0.11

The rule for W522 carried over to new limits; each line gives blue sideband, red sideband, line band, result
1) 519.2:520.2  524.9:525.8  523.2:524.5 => -0.111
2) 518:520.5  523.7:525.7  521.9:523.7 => -0.212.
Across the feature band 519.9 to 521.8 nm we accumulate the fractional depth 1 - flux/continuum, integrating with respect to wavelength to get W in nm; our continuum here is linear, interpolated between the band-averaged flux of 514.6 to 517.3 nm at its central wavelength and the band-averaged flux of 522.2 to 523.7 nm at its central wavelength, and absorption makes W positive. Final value 0.32 nm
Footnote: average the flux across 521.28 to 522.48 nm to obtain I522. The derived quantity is 9.84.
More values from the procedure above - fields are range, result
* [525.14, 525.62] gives 9.97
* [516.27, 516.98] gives 6.59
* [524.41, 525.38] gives 9.46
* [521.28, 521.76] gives 9.99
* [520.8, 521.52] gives 7.9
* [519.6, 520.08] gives 8.44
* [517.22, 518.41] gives 5.39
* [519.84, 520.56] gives 7.15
